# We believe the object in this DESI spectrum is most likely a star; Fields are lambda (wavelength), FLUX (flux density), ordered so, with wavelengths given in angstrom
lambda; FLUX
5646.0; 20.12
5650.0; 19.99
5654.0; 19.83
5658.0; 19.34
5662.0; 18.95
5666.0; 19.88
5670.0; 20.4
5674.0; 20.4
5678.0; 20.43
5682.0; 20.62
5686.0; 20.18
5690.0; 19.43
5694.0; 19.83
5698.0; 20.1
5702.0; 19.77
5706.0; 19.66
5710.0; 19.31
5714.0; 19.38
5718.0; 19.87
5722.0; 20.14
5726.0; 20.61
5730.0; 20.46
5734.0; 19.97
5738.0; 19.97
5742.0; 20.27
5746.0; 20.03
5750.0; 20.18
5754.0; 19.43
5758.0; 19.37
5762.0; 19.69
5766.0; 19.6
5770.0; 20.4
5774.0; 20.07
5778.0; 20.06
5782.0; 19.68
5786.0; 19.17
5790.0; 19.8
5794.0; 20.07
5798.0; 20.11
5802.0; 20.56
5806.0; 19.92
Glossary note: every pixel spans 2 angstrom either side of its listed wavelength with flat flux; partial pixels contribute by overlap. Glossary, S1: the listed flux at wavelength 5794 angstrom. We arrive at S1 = 20.07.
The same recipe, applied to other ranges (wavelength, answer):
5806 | 19.92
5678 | 20.43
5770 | 20.4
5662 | 18.95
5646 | 20.12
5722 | 20.14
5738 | 19.97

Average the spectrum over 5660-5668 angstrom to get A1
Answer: 19.4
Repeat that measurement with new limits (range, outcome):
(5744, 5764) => 19.7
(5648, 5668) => 19.6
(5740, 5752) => 20.2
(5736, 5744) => 20.1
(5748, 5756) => 19.8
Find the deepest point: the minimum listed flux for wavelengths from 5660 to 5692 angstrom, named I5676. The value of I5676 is 18.95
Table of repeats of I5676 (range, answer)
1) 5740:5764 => 19.37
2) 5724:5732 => 20.46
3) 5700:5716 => 19.31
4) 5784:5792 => 19.17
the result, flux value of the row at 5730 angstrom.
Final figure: 20.46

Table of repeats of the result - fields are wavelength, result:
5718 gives 19.87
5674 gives 20.4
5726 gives 20.61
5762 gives 19.69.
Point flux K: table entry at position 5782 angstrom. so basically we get 19.68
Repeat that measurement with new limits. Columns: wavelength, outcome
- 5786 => 19.17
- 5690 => 19.43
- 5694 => 19.83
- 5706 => 19.66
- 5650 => 19.99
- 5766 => 19.6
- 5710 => 19.31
